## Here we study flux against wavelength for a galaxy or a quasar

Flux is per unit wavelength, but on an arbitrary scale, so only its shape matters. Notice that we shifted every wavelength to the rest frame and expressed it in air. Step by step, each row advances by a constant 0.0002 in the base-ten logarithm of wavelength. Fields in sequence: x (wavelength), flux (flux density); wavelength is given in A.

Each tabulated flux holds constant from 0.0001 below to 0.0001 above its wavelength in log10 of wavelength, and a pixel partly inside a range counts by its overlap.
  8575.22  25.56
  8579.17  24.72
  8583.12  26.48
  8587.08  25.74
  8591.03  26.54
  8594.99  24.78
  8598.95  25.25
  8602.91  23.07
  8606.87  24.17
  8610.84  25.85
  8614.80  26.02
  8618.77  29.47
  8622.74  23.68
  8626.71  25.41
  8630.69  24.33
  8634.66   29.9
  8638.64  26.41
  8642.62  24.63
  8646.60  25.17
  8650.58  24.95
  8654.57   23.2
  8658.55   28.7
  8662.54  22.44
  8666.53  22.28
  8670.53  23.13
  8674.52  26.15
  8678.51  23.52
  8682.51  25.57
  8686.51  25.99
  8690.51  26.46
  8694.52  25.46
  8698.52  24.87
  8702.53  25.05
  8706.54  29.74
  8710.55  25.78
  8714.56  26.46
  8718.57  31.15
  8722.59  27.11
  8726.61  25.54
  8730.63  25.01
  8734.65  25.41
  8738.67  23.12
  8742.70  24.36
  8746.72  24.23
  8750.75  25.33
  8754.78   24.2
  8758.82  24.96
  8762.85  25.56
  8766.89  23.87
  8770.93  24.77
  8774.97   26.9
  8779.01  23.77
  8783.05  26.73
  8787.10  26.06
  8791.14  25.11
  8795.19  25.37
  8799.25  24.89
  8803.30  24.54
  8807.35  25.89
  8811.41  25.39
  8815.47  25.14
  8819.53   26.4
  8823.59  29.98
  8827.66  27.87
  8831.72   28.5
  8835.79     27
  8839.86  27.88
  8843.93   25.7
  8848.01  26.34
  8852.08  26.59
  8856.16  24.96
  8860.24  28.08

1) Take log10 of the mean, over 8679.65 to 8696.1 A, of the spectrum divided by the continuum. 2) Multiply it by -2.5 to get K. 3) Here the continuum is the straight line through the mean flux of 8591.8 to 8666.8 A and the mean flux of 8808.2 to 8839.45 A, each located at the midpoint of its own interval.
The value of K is 0.01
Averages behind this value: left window 25.3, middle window 25.7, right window 27.2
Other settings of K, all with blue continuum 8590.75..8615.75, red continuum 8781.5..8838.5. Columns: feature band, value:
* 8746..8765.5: 0.05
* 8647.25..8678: 0.04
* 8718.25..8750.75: 0.02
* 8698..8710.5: -0.04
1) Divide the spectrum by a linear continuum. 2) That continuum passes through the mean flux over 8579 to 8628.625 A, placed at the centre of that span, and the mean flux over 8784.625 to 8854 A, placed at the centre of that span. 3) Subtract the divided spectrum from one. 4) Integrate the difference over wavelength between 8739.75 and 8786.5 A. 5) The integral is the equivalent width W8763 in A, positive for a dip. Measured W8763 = 2.1 A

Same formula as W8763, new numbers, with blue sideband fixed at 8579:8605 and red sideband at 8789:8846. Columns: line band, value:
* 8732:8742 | 0.64 A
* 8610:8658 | -0.69 A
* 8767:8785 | 0.57 A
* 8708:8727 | -1.12 A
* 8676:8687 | 0.33 A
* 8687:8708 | -0.33 A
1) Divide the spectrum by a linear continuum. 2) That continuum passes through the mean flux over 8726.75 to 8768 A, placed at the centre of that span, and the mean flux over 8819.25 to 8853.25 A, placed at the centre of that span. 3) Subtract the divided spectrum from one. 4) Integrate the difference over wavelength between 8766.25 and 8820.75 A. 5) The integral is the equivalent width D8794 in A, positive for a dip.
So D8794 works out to 1.5 A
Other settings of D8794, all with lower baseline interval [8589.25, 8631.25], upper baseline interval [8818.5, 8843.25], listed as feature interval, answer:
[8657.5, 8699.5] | 2.02 A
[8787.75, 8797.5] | 0.74 A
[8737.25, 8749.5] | 1.30 A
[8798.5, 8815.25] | 1.46 A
